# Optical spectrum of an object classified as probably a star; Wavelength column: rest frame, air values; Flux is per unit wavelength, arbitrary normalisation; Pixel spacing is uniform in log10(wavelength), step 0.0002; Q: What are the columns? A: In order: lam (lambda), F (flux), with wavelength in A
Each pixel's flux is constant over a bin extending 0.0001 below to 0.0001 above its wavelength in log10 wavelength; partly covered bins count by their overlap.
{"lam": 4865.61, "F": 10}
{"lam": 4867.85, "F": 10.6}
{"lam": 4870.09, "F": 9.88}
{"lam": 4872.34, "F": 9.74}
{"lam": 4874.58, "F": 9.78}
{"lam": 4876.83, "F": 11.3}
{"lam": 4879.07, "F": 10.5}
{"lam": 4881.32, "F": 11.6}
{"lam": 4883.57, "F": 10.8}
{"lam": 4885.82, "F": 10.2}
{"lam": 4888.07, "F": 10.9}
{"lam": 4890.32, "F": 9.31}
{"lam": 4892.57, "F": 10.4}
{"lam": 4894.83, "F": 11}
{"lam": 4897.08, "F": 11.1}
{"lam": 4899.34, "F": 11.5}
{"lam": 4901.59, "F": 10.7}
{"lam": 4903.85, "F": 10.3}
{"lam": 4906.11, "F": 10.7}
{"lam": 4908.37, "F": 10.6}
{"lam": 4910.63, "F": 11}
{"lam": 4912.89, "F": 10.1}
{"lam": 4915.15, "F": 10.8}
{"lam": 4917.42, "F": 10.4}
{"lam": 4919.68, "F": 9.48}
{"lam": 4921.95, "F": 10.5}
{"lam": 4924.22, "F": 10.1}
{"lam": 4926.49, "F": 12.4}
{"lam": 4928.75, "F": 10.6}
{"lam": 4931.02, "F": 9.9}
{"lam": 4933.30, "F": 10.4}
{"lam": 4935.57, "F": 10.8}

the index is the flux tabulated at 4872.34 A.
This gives 9.74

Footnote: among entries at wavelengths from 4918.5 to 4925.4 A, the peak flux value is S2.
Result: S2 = 10.5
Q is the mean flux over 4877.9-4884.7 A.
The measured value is 11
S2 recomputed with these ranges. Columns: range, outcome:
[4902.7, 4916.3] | 11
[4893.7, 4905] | 11.5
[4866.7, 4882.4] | 11.6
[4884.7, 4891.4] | 10.9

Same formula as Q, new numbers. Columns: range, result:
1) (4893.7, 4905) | 10.9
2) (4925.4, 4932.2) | 11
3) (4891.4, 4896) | 10.7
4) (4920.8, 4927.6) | 11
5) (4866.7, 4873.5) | 10.1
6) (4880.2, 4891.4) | 10.6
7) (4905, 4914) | 10.6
